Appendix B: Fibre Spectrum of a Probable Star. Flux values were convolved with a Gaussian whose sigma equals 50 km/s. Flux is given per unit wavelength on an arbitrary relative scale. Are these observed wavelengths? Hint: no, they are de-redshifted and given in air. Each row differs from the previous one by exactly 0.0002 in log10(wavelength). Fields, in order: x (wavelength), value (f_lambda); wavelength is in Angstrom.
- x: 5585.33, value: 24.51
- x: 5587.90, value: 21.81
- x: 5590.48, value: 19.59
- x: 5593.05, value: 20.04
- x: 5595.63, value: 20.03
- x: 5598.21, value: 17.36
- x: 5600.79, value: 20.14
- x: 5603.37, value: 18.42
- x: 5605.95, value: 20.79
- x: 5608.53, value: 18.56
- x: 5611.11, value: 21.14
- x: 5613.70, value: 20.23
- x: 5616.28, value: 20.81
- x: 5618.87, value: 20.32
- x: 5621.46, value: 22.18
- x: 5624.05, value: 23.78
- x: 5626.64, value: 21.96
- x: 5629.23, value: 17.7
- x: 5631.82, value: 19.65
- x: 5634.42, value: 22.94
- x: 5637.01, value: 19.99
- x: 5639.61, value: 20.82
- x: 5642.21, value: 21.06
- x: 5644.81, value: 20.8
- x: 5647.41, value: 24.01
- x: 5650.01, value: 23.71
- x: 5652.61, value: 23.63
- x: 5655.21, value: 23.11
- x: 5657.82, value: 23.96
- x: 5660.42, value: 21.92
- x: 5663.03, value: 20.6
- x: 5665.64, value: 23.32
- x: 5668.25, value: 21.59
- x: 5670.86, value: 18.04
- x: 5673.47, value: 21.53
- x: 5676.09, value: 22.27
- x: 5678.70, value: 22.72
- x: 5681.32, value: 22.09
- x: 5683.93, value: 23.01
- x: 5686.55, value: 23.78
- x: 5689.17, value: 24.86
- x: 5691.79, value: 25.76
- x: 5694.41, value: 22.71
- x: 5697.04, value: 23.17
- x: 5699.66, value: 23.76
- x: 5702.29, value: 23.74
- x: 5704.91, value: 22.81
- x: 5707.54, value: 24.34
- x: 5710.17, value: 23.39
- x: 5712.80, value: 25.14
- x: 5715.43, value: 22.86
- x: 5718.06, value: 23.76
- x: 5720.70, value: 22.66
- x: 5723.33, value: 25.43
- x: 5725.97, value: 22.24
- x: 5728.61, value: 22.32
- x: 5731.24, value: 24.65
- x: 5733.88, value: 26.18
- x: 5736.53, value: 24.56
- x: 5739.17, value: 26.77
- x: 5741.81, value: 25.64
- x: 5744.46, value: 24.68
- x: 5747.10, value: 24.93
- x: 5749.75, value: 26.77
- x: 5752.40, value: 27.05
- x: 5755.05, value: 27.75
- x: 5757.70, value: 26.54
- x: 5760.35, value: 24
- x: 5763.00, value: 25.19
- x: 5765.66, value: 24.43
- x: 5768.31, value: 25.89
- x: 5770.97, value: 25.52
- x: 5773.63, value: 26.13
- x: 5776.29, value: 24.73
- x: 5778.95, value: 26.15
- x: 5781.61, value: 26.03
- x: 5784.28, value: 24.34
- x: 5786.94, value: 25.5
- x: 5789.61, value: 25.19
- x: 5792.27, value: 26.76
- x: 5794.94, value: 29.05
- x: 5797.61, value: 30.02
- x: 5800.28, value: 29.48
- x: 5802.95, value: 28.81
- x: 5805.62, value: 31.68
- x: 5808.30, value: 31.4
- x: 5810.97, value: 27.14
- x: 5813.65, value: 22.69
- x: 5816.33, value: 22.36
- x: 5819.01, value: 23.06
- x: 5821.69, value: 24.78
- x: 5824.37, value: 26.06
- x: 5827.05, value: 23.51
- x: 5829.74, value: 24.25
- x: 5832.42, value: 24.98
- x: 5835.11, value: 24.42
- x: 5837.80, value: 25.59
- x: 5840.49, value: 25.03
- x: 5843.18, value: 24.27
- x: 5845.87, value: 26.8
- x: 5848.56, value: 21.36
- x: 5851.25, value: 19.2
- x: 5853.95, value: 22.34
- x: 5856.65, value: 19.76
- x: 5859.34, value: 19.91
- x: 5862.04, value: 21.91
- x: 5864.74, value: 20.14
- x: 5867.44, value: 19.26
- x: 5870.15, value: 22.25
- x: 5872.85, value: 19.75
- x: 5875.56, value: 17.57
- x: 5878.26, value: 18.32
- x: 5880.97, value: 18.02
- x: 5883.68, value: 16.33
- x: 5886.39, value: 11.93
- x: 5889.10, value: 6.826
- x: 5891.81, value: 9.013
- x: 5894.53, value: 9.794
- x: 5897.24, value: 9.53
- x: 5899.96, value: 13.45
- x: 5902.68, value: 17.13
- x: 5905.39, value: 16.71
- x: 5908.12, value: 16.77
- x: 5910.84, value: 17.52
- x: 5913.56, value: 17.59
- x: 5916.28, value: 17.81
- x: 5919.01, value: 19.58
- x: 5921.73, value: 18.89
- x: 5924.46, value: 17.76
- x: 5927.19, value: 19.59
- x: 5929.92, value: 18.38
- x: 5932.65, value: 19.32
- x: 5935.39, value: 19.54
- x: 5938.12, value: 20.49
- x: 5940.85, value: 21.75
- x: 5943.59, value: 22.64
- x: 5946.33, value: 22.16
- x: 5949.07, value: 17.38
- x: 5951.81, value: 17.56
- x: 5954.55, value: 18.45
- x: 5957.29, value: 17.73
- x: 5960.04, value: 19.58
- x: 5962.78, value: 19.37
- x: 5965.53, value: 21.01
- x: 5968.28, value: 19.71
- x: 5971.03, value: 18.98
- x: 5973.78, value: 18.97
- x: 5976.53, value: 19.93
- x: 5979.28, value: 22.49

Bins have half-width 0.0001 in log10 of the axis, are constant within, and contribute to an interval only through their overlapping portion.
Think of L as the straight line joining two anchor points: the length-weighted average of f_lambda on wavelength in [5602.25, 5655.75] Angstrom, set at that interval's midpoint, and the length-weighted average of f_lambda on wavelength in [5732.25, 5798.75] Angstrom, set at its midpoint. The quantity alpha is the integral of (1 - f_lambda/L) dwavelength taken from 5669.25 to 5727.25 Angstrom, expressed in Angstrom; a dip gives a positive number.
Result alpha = 1.1 Angstrom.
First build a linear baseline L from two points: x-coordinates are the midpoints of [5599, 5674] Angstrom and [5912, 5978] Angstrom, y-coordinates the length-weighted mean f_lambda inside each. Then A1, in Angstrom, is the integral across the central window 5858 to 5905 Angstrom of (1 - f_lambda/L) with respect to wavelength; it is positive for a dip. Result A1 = 9.0 Angstrom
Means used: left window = 21.2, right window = 19.3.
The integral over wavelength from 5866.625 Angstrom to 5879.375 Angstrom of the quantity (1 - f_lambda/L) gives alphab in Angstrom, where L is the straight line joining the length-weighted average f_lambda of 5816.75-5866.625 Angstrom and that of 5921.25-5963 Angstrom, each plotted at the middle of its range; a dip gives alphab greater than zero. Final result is 1.46 Angstrom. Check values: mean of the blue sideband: 23.1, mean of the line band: 19.5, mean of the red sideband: 19.4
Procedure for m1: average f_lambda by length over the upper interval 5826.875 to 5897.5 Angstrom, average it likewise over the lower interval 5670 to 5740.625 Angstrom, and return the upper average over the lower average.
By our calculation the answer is 0.82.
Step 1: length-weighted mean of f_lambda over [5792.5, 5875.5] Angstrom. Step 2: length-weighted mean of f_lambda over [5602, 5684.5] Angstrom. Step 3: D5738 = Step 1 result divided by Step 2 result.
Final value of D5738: 1.13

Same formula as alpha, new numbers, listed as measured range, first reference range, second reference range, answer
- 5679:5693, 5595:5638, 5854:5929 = -3.10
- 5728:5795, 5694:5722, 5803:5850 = -3.53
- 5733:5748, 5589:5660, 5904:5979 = -3.79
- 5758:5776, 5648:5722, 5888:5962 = -3.60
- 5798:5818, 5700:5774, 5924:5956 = -4.06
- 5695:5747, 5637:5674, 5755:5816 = 0.41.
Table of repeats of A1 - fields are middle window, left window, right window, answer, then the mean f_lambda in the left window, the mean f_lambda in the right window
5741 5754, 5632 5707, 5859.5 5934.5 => -3.4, 22.5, 16.8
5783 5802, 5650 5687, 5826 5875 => -4.1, 22.3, 22.4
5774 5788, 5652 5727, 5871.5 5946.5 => -3.4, 23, 16.9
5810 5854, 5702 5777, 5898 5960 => -4.6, 24.9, 18.5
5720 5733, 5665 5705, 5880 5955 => -1.1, 22.8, 16.8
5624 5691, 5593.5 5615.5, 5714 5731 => -2.3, 19.6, 23.3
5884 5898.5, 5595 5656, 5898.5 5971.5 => 7.0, 21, 18.8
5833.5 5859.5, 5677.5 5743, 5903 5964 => -2.7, 23.9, 18.9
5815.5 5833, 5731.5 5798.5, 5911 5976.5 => -0.3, 25.9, 19.3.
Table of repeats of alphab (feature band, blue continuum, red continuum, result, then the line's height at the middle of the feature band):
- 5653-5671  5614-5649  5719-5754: 0.1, 22.3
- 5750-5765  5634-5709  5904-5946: -3.3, 21.4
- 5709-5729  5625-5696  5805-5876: -0.9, 22.5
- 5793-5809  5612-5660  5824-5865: -5.0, 22.8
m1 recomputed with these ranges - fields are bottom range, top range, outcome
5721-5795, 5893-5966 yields 0.71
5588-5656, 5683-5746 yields 1.15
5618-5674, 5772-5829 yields 1.22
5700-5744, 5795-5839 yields 1.09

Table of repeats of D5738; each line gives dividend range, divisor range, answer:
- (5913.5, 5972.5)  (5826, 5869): 0.85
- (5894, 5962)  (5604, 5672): 0.84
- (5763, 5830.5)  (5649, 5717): 1.14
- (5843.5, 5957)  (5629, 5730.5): 0.80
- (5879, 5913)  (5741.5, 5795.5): 0.53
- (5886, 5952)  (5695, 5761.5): 0.68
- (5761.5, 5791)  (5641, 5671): 1.14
